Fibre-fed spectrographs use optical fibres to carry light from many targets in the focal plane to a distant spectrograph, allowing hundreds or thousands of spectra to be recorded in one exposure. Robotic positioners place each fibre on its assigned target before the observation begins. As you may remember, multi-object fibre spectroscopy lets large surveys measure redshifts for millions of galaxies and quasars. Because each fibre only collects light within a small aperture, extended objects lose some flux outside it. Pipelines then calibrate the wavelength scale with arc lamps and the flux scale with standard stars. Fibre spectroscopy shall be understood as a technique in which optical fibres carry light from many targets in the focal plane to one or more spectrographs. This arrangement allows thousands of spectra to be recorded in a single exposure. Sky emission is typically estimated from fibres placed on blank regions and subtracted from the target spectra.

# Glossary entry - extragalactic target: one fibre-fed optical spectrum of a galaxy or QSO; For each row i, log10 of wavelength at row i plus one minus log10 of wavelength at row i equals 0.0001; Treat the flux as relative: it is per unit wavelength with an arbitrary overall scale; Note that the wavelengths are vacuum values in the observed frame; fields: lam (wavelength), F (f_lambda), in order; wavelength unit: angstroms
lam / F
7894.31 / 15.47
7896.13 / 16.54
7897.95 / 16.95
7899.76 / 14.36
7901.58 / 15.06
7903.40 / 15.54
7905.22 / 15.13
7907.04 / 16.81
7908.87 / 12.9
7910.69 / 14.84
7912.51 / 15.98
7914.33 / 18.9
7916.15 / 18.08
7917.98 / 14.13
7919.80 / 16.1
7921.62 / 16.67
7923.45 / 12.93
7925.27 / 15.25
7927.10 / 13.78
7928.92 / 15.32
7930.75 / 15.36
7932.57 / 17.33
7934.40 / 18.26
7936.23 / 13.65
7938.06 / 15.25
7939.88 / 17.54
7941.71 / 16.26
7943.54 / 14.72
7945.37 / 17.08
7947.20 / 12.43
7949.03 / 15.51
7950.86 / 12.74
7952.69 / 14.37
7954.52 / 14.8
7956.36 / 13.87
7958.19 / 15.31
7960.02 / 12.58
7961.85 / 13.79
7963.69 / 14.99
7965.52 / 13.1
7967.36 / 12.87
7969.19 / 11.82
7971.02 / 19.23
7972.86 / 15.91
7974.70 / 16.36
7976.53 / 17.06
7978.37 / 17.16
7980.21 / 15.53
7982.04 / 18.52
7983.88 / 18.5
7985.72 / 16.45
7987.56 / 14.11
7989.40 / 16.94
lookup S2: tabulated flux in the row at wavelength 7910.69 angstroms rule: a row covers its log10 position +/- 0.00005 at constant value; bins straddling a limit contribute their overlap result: 14.84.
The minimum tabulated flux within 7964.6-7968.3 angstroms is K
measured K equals 12.87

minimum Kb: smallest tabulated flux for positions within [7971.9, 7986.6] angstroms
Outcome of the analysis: 15.53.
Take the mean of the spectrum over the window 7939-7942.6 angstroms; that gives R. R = 16.9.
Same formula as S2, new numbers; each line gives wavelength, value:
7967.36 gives 12.87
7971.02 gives 19.23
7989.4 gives 16.94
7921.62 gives 16.67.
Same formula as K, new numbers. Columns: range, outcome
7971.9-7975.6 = 15.91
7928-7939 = 13.65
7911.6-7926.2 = 12.93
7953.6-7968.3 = 12.58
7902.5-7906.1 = 15.13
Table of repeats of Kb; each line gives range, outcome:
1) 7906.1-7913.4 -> 12.9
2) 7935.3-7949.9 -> 12.43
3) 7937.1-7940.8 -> 15.25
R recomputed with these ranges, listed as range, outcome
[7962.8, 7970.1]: 13.2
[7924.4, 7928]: 14.5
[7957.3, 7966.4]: 14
